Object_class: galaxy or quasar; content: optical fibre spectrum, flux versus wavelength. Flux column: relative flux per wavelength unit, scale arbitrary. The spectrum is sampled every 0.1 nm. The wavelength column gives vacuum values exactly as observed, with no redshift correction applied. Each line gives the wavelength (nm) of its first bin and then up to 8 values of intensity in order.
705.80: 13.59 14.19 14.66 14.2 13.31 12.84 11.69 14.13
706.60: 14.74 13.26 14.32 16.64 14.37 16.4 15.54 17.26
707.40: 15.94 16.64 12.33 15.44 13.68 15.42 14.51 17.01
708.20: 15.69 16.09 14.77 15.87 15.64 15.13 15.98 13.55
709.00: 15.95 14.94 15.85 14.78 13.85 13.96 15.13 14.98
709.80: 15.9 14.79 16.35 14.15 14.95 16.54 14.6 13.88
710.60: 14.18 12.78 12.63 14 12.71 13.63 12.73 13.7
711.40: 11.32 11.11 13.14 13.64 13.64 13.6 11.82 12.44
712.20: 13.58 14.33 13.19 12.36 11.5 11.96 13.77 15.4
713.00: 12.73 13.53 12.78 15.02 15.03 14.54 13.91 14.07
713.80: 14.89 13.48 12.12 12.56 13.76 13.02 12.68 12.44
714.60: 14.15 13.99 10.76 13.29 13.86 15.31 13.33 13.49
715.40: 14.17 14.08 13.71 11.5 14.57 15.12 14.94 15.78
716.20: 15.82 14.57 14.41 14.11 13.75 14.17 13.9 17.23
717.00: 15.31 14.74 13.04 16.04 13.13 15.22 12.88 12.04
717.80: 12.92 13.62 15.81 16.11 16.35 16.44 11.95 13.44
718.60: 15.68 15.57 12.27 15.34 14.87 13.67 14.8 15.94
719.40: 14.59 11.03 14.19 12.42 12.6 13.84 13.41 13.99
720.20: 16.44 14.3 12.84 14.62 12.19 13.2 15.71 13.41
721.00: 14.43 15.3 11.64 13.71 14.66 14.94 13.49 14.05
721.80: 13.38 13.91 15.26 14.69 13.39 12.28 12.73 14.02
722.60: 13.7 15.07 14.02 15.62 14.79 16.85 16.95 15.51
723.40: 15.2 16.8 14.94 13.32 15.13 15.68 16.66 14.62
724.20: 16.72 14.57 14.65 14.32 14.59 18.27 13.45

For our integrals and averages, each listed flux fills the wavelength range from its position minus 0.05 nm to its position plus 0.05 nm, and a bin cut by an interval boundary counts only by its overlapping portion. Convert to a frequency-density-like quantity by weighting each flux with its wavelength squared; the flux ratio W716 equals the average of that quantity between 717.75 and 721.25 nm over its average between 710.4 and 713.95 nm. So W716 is 1.08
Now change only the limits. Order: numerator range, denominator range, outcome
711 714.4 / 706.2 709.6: 0.90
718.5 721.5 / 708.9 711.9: 1.02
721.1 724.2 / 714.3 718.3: 1.05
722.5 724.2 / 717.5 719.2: 1.08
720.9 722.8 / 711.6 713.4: 1.07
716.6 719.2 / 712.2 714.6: 1.09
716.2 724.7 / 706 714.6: 1.05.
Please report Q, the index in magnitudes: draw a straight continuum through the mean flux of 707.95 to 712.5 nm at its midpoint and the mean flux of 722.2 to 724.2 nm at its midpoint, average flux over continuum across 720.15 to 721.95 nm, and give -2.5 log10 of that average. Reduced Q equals 0.06 mag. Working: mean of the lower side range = 14.3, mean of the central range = 14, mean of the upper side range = 14.9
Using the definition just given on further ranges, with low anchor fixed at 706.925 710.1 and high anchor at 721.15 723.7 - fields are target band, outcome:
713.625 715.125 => 0.12 mag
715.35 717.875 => 0.04 mag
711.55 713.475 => 0.13 mag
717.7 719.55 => 0.02 mag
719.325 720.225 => 0.08 mag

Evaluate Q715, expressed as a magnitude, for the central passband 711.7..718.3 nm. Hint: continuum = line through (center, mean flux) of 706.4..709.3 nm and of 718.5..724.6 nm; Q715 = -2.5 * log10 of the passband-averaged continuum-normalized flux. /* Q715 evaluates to 0.067 mag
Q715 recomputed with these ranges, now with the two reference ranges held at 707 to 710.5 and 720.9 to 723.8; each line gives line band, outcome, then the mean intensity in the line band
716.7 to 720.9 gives 0.03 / 14.2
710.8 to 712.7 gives 0.17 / 12.9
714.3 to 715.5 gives 0.11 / 13.4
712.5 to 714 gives 0.10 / 13.7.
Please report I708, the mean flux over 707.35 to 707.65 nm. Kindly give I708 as 15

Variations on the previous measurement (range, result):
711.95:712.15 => 12.1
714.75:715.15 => 13.3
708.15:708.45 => 15.5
